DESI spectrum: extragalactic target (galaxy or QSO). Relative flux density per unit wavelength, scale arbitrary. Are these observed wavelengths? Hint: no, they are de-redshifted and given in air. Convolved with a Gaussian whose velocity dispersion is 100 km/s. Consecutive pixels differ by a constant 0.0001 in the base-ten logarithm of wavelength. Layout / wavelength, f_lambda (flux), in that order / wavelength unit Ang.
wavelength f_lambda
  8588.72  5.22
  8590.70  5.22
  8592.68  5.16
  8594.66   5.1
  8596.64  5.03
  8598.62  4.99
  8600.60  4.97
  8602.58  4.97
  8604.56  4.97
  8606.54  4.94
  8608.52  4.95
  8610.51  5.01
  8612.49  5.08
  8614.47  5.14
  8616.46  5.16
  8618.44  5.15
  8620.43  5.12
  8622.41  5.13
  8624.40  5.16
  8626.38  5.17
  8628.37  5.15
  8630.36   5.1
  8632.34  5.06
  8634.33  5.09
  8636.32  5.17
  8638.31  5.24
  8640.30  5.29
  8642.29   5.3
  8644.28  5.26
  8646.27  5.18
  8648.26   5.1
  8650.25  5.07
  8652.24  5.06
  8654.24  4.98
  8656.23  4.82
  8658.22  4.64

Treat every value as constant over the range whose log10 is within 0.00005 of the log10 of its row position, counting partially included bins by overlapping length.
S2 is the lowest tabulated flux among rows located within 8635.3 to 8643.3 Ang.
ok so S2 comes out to 5.17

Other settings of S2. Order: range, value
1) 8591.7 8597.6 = 5.03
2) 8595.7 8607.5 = 4.94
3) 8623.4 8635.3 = 5.06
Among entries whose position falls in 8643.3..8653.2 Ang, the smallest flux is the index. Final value 5.06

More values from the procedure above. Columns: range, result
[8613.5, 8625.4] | 5.12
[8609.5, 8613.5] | 5.01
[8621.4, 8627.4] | 5.13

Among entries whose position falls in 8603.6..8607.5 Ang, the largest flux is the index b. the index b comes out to 4.97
